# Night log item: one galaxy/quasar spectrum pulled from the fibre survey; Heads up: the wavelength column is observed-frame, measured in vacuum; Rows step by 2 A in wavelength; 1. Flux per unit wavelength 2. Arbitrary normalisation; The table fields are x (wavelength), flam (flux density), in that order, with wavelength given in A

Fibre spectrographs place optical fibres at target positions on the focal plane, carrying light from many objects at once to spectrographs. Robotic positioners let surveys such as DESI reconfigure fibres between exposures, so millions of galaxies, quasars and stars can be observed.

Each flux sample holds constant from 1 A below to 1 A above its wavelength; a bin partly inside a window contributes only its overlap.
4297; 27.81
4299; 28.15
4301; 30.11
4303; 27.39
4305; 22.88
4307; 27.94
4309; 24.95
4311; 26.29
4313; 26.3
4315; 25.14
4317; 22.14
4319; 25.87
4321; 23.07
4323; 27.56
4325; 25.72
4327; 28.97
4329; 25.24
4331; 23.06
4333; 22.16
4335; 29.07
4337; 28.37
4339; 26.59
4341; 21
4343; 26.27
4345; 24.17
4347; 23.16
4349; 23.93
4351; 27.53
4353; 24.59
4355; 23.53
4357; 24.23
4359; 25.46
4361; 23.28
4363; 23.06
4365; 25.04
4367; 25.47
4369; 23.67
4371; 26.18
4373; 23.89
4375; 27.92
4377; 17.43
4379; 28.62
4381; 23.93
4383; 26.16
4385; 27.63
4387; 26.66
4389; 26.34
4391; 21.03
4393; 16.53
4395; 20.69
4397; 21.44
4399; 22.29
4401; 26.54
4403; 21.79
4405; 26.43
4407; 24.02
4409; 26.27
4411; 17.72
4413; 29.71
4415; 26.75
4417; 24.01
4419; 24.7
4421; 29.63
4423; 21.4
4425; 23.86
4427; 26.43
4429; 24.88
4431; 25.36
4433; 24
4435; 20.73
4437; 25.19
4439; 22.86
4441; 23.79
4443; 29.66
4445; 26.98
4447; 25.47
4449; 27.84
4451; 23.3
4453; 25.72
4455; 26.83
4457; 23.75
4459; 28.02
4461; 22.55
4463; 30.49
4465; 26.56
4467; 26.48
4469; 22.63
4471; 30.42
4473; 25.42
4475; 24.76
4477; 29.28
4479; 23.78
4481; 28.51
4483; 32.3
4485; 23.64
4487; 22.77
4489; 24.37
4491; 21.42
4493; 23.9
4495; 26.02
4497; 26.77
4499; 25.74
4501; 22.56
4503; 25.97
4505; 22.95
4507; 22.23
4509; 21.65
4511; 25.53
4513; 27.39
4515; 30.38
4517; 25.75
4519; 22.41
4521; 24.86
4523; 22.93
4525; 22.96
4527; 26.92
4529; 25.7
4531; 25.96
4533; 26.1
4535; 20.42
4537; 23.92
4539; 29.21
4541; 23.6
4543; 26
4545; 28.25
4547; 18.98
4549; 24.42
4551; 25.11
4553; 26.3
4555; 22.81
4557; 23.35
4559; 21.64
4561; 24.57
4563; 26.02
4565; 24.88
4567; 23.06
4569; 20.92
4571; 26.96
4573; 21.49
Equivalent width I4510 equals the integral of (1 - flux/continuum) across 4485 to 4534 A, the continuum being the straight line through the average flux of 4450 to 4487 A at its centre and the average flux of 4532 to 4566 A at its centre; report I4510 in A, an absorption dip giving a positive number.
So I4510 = 1.22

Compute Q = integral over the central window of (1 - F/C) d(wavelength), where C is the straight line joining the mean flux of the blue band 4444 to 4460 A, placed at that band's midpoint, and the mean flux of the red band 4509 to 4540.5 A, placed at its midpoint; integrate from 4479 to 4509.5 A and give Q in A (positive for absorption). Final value 1.0 A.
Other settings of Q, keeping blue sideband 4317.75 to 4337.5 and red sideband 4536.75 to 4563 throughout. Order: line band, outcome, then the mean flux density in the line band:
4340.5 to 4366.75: 1.34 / 24.3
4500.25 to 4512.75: 0.53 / 23.7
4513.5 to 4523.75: -0.29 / 25.4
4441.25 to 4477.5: -1.88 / 26.4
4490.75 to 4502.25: 0.10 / 24.6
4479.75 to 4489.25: -0.57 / 26.4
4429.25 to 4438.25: 0.47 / 23.9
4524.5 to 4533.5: -0.36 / 25.6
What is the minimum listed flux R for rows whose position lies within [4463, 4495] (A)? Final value 21.42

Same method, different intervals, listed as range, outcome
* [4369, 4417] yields 16.53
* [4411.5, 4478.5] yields 20.73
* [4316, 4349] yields 21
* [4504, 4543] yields 20.42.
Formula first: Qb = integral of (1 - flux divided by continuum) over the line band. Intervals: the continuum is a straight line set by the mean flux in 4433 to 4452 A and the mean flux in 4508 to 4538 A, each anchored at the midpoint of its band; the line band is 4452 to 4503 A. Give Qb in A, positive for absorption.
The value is -1.7 A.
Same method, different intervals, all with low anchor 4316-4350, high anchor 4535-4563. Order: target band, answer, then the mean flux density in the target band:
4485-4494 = 0.5 A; 23.2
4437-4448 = -0.4 A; 25.7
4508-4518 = -0.7 A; 26.1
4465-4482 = -1.2 A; 26.4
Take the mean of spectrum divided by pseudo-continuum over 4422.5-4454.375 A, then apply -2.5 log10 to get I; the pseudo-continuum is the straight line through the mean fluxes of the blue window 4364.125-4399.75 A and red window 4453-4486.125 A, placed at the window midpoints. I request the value 0.031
